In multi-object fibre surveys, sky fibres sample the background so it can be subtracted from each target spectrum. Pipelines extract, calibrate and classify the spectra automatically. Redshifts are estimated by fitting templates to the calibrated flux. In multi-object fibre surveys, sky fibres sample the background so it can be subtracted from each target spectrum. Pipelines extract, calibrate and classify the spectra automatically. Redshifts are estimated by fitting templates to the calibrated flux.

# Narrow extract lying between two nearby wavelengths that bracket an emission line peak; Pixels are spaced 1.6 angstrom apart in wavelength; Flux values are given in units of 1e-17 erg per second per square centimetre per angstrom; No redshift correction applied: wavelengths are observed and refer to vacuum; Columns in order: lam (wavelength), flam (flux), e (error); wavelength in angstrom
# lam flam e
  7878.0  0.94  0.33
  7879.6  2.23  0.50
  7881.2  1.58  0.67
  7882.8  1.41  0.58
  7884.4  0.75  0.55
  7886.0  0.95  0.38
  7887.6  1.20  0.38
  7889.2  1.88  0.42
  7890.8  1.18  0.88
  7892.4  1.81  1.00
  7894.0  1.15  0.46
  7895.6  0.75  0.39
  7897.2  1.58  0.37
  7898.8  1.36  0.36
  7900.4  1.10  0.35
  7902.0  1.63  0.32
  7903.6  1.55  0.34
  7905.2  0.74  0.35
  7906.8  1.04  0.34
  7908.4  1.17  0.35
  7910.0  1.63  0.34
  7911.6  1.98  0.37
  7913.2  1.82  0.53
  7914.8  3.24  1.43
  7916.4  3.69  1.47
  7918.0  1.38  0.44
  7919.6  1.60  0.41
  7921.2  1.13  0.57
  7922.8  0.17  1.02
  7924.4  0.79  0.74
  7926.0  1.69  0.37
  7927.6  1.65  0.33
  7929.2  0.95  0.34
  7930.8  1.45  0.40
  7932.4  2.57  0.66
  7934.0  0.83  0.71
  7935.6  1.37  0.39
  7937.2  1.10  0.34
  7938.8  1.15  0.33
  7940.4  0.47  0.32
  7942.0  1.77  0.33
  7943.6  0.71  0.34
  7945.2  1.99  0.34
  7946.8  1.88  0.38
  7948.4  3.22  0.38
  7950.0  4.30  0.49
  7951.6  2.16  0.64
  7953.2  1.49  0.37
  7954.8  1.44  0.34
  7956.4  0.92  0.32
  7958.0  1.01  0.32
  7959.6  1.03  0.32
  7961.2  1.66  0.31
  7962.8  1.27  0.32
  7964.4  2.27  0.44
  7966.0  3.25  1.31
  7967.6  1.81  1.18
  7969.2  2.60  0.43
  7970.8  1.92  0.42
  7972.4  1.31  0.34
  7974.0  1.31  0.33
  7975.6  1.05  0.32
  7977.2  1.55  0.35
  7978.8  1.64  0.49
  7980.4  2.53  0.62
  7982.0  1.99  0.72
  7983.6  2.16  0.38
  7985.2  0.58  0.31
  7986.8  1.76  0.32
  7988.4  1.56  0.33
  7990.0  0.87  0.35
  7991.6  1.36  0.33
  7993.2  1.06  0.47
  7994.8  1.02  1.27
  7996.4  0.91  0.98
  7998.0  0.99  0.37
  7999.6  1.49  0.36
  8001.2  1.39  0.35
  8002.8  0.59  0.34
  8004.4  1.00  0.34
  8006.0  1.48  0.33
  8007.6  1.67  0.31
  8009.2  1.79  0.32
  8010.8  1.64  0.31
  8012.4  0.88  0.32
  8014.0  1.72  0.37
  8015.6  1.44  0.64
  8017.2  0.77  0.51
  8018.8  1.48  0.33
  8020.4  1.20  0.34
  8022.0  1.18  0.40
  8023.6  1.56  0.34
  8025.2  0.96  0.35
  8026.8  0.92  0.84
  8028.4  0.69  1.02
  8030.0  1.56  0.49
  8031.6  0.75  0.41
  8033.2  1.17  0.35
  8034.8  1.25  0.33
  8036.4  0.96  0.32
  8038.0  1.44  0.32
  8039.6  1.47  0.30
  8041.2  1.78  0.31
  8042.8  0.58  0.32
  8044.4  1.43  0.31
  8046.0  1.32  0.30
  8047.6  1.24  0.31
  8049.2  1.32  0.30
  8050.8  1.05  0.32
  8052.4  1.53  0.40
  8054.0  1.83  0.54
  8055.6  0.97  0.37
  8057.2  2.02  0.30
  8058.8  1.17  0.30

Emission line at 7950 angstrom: [S II]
